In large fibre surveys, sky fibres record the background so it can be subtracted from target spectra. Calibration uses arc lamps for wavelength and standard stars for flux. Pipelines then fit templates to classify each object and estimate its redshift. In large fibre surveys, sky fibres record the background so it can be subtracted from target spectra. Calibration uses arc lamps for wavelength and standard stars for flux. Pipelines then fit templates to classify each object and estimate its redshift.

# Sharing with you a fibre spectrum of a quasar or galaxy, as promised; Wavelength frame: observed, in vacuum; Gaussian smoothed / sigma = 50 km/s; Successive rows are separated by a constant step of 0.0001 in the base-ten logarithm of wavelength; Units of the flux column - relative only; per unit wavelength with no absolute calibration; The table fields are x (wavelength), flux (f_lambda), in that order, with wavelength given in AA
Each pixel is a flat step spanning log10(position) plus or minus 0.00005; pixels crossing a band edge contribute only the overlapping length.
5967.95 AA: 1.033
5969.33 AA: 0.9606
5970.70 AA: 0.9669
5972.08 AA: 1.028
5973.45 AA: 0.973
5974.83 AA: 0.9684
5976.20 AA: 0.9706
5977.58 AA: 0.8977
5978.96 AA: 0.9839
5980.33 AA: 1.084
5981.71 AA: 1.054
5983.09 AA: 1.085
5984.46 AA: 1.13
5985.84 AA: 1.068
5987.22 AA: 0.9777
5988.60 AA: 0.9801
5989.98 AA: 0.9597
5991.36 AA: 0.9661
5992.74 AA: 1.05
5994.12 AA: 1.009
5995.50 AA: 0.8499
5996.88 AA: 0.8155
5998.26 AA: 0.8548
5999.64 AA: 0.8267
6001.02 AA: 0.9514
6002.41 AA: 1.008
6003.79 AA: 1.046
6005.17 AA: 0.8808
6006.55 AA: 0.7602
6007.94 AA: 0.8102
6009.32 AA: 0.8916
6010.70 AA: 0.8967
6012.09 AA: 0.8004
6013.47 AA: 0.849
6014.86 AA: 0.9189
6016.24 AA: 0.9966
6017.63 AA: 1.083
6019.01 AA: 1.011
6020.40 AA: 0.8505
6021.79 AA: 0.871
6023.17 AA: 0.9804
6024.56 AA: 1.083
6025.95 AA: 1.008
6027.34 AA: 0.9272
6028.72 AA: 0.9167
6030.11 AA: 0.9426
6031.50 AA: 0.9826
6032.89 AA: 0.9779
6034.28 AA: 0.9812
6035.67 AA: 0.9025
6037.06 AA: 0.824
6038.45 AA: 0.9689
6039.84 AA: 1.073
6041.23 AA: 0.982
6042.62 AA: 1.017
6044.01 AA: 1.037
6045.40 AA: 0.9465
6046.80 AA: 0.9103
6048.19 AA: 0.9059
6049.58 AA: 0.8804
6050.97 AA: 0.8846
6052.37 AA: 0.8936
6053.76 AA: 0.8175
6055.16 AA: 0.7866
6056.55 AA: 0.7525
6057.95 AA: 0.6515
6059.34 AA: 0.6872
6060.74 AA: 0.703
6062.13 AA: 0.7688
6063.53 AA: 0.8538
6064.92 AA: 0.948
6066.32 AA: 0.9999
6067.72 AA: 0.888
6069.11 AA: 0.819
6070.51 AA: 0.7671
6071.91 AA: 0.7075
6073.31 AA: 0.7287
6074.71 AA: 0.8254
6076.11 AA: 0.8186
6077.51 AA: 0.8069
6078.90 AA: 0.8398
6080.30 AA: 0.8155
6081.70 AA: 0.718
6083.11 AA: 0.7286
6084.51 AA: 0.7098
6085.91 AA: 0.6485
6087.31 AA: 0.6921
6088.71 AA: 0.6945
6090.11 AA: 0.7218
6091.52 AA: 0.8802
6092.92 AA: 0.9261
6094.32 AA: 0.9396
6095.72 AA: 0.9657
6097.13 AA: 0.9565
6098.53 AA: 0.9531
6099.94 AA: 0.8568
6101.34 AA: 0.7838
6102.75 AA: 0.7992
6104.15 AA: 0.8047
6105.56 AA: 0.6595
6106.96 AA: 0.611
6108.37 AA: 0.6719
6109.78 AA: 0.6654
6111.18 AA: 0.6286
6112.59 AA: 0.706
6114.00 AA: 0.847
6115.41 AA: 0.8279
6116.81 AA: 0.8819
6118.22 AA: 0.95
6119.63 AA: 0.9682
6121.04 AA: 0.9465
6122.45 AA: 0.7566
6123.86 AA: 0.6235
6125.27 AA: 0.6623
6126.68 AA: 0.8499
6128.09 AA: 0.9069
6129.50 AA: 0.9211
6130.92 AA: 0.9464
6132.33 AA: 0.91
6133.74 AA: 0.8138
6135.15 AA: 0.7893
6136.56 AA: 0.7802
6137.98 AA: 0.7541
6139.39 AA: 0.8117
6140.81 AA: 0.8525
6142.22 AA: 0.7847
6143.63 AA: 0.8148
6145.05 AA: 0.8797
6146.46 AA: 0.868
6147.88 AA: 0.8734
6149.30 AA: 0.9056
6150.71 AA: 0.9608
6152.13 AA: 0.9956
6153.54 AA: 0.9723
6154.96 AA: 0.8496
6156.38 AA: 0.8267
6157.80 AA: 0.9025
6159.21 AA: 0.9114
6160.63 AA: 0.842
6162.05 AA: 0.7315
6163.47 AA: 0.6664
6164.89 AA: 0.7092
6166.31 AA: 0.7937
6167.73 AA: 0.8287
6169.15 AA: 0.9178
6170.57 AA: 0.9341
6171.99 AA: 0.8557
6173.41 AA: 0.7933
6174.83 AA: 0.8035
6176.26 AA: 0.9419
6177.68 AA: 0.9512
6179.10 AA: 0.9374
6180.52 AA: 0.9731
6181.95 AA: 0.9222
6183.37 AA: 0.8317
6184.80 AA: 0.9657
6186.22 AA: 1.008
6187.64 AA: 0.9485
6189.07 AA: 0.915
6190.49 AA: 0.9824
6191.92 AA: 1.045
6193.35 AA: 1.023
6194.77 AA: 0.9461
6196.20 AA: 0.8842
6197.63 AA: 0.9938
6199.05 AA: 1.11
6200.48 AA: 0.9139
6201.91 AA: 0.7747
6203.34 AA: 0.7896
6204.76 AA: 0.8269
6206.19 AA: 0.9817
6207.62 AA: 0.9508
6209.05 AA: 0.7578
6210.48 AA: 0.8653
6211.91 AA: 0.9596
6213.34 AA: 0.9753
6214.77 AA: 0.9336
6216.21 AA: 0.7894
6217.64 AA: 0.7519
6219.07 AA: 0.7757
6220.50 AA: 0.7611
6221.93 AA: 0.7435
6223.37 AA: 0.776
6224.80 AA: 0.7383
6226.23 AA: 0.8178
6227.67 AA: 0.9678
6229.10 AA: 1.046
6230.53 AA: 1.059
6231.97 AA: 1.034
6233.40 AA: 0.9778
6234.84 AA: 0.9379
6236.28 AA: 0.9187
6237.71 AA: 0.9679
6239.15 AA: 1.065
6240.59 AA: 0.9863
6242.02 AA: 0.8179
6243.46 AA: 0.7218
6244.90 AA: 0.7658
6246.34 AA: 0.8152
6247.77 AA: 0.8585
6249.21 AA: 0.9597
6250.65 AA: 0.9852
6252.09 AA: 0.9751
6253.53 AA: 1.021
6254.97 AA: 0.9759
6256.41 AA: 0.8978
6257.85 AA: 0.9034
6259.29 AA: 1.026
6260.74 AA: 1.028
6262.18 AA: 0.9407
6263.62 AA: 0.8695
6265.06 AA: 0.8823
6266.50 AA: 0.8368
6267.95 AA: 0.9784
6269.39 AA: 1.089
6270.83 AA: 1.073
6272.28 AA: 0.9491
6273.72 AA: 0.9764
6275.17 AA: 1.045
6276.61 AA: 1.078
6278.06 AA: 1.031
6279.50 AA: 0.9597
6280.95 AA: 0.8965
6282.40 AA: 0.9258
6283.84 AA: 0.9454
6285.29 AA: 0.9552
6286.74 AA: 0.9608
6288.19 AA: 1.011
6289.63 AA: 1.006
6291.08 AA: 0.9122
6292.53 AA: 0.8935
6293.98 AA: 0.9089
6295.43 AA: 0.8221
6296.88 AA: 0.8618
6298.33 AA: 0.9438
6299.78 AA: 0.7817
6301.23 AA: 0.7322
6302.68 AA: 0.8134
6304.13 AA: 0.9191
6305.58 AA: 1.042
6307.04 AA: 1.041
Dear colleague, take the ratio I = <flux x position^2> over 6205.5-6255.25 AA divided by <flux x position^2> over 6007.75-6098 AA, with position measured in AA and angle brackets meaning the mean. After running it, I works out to 1.1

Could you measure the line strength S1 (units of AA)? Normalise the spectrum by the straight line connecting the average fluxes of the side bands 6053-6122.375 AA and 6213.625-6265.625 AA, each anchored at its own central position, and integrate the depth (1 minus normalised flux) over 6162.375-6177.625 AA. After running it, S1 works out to 0.50 AA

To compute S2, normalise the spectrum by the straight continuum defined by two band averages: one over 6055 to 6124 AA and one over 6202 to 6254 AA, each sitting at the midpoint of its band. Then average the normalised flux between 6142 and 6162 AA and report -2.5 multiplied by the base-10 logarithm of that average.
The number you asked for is -0.06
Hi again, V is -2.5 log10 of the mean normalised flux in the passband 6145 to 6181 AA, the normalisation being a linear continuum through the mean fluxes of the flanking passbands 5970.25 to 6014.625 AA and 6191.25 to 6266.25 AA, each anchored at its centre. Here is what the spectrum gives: 0.06 mag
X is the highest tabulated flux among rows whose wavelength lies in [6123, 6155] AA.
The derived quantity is 0.9956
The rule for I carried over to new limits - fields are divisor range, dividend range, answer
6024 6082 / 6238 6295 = 1.16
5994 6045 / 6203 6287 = 1.06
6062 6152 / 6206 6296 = 1.19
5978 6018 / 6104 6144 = 0.88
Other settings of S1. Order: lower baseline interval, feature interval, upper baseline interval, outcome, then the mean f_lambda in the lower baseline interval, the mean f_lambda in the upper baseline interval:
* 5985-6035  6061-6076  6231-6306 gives 1.8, 0.939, 0.936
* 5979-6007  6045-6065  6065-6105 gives 1.1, 0.97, 0.816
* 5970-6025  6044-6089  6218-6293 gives 6.8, 0.954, 0.933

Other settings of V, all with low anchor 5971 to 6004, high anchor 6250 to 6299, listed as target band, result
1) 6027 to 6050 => 0.03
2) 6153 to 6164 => 0.15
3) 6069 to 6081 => 0.22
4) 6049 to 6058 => 0.19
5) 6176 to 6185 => 0.04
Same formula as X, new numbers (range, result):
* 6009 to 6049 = 1.083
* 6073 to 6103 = 0.9657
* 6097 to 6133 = 0.9682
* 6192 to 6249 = 1.11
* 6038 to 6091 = 1.073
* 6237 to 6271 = 1.089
